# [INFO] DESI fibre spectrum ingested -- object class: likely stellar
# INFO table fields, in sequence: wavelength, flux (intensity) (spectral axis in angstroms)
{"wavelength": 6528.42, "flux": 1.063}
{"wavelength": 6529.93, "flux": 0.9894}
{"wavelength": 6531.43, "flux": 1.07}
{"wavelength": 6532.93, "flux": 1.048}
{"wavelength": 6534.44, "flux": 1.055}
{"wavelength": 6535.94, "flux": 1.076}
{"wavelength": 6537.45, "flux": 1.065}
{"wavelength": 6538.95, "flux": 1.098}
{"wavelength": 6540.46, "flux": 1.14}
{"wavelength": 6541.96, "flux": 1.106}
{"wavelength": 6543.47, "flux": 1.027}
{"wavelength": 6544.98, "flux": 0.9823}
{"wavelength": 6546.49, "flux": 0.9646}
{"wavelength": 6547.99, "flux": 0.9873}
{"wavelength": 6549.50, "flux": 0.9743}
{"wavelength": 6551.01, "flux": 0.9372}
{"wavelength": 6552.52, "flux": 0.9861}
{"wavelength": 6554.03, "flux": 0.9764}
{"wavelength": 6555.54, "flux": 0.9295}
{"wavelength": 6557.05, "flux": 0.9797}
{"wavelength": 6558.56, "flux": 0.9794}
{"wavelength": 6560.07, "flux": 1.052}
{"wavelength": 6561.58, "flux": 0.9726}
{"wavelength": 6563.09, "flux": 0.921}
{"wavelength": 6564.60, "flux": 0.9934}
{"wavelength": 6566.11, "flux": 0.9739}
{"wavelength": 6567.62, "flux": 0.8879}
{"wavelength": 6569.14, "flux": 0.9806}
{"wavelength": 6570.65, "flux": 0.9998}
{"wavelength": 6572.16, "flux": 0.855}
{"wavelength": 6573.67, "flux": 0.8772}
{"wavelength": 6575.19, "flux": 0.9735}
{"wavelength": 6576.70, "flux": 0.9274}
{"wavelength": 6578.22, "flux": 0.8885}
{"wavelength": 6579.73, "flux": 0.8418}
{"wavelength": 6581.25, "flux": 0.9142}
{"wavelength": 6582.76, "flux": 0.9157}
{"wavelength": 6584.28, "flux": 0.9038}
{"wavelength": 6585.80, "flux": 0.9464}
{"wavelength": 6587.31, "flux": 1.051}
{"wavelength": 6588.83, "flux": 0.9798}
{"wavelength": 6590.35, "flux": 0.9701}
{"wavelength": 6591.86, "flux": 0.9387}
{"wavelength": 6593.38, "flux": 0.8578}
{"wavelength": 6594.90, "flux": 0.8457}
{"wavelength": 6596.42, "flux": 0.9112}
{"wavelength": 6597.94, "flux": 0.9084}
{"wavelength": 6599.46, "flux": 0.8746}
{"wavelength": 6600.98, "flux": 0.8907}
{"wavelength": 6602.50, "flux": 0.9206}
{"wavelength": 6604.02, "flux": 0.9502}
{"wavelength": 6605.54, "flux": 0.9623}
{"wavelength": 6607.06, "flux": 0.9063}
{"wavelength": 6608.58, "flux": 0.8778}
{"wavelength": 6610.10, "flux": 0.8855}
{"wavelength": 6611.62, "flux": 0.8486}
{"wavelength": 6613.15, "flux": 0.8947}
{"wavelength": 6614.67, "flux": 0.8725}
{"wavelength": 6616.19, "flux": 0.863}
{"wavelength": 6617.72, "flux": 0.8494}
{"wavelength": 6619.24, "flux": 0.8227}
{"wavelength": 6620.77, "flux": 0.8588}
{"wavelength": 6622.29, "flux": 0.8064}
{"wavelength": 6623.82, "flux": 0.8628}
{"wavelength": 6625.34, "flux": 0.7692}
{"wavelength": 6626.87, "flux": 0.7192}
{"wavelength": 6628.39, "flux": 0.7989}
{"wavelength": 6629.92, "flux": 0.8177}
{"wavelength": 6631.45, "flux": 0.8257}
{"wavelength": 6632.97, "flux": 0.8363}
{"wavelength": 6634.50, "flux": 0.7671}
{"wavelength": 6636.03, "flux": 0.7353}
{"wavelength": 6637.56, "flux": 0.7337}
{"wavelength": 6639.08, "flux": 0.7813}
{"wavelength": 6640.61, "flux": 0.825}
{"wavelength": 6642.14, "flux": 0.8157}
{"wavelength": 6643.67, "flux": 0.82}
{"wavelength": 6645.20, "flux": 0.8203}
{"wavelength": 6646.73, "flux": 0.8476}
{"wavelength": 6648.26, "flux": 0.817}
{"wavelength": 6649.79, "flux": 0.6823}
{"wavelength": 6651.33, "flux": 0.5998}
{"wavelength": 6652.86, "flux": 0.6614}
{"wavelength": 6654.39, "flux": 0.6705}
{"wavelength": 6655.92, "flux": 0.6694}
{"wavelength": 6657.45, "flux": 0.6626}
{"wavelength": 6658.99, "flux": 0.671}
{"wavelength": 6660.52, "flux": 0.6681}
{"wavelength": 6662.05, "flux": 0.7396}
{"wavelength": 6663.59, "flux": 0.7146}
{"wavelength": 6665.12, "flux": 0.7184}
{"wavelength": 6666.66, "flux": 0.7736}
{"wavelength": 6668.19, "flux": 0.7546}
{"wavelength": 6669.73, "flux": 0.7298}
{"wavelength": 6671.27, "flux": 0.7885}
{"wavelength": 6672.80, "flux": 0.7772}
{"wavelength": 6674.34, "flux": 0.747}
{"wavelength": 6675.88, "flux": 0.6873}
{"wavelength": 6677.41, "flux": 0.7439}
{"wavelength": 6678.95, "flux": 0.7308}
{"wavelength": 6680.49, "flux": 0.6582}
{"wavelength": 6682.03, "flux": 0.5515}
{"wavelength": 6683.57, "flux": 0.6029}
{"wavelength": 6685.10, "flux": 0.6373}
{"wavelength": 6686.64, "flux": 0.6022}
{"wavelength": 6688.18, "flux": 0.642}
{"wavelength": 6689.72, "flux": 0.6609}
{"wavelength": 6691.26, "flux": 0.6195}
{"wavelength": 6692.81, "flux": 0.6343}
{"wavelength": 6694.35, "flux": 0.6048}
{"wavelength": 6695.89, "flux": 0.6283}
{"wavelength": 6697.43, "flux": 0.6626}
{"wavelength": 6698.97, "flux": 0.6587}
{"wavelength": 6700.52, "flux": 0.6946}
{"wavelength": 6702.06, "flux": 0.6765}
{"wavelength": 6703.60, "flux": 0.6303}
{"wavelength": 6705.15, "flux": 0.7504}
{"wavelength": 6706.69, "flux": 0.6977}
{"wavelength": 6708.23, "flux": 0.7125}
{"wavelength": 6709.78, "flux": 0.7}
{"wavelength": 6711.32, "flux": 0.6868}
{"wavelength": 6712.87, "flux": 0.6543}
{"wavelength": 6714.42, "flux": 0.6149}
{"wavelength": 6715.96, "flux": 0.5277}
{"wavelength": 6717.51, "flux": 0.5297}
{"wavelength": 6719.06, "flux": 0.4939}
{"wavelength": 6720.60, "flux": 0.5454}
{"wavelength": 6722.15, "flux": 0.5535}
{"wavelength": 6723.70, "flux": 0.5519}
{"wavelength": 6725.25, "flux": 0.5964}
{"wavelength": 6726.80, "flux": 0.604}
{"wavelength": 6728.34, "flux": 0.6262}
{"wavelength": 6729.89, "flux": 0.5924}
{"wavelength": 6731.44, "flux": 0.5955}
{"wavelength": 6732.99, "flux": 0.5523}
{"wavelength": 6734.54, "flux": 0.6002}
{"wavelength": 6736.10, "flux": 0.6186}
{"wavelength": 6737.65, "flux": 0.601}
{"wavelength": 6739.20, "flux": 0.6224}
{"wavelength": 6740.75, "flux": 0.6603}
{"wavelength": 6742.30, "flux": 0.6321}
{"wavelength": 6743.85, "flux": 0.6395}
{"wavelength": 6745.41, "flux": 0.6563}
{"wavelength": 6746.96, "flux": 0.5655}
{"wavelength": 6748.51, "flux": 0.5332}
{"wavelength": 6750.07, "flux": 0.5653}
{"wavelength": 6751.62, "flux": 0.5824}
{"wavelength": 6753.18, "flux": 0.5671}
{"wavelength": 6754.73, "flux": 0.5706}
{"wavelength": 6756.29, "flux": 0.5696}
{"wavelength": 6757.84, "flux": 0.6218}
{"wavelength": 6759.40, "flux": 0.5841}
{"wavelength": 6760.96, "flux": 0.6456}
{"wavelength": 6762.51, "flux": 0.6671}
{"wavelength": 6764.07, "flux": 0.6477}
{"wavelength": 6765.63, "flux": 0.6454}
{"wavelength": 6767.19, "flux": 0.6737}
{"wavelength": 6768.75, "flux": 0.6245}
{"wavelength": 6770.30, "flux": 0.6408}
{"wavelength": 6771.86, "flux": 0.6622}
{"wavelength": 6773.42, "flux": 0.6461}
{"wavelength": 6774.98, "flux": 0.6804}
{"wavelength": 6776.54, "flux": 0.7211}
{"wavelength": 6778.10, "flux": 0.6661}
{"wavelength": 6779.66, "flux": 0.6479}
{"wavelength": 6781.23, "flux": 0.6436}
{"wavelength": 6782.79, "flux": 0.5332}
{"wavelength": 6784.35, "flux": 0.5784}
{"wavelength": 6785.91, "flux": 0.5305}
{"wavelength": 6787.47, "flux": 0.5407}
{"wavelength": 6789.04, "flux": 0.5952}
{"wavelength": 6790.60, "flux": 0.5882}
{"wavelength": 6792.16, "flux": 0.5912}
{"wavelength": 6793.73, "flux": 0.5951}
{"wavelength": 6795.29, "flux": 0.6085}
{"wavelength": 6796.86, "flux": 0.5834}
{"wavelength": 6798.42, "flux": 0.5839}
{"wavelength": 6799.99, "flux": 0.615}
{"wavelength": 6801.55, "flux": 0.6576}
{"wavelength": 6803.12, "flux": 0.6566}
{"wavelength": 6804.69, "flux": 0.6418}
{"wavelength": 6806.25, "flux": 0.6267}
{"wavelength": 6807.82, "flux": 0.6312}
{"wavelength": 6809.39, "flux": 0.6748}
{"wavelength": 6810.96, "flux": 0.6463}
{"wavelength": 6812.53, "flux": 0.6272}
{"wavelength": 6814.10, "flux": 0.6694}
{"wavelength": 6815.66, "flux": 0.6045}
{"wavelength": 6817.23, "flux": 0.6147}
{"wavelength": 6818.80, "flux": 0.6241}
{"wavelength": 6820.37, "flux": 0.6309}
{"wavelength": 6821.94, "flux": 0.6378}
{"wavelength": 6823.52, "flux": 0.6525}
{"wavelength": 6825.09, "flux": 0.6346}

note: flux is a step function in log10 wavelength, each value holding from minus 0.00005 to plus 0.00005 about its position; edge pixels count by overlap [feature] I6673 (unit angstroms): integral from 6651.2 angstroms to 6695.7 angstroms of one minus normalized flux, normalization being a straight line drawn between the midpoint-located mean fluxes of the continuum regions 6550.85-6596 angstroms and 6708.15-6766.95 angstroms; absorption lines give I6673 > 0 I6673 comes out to 3.3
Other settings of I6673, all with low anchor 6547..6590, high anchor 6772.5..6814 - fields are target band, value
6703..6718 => 1.8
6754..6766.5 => 0.9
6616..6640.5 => 1.7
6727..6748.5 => 2.8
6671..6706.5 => 4.9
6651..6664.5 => 2.4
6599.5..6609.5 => -0.2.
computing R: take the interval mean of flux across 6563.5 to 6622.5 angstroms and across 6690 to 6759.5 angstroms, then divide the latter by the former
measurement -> 0.7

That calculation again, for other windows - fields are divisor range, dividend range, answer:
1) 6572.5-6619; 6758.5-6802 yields 0.68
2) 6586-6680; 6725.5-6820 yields 0.76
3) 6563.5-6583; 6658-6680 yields 0.79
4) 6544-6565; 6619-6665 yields 0.78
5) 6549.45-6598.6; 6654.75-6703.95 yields 0.72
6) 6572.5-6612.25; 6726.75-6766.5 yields 0.66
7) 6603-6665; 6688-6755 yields 0.78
